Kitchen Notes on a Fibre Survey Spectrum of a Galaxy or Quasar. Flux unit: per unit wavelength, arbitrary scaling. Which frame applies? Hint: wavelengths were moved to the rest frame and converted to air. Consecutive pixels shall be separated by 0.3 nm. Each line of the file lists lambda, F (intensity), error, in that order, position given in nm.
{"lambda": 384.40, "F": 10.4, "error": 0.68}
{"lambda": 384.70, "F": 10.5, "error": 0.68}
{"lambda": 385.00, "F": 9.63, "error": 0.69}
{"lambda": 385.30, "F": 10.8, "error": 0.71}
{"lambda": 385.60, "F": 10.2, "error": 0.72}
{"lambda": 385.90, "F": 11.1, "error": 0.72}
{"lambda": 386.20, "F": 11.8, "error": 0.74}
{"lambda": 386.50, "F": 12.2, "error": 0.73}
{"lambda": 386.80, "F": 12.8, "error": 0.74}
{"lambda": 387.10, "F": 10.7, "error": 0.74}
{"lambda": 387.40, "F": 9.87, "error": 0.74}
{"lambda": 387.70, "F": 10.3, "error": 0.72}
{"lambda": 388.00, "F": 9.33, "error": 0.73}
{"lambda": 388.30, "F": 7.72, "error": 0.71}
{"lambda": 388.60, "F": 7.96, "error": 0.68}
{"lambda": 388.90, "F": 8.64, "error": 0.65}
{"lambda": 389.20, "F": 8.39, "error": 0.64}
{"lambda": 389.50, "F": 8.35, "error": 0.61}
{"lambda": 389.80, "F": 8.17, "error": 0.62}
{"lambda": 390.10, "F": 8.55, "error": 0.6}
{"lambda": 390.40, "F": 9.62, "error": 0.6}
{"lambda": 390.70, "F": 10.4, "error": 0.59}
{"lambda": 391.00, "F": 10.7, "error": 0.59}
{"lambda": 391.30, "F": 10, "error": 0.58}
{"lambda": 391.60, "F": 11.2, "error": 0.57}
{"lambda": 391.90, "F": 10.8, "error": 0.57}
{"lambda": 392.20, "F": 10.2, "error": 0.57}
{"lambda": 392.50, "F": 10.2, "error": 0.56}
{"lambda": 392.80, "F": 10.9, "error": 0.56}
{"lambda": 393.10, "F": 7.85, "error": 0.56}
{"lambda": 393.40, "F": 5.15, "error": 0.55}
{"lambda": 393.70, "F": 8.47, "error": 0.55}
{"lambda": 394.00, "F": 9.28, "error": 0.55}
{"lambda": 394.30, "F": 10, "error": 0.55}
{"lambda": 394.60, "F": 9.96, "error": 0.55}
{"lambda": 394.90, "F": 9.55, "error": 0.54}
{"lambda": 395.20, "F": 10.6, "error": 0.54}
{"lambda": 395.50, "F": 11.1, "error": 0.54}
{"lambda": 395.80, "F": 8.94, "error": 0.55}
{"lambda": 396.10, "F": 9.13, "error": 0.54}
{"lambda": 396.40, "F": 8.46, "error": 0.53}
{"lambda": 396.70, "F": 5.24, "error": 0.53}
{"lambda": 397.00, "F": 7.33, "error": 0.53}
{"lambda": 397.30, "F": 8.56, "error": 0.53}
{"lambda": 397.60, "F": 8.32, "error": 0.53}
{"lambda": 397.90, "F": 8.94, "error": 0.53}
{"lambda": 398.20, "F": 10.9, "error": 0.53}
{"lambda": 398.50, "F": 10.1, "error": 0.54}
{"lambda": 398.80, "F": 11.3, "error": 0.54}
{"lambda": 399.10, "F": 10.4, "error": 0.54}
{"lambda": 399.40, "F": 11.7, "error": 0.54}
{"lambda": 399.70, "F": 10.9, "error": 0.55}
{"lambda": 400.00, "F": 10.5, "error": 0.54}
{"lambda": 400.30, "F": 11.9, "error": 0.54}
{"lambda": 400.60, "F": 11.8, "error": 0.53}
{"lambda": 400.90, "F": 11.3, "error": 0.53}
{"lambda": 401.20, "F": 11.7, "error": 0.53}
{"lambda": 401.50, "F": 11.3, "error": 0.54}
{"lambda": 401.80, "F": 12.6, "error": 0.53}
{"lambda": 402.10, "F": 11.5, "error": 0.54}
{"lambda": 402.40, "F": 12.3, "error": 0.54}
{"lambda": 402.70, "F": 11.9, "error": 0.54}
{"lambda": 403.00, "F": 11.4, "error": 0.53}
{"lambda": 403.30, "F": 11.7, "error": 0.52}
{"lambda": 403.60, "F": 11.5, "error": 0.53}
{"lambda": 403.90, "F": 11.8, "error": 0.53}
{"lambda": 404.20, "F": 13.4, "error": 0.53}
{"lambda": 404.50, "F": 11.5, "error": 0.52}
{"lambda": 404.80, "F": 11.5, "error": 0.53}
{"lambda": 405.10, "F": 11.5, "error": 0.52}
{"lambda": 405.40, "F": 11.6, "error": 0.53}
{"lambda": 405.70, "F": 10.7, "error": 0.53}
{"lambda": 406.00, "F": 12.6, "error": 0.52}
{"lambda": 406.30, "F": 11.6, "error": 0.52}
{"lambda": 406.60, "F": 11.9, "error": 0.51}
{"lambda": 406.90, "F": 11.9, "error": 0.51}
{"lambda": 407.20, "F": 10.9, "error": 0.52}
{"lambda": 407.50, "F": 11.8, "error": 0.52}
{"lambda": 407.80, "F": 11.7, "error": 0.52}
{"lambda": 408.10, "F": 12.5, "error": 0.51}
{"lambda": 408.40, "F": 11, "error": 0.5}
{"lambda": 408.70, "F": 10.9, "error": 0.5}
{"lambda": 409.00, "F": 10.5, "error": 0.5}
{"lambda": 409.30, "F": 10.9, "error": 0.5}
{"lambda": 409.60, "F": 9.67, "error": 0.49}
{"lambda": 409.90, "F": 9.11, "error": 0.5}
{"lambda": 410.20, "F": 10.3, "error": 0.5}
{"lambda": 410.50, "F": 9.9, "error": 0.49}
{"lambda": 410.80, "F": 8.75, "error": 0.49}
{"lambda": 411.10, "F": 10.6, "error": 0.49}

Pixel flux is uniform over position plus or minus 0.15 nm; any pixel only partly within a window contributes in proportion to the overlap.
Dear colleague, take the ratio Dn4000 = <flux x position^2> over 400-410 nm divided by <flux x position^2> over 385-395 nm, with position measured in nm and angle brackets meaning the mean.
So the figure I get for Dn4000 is 1.3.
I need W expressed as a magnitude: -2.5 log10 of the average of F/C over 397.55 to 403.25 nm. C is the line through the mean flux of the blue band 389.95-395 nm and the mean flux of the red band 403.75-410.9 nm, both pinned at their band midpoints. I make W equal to -0.07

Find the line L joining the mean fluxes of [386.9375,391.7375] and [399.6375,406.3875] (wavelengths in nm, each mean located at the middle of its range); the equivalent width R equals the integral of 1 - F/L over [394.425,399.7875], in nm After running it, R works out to 0.592 nm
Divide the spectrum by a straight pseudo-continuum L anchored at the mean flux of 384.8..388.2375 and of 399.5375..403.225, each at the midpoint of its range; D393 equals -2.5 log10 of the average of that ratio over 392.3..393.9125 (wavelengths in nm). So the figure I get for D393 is 0.277 mag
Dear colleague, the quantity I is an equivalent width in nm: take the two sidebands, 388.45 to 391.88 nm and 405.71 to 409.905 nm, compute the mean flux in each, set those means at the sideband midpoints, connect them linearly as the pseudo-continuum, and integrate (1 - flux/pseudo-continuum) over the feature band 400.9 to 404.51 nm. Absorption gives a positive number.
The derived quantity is -0.39 nm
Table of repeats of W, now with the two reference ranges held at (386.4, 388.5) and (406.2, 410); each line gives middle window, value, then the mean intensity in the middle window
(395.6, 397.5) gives 0.308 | 8.04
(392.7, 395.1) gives 0.188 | 8.89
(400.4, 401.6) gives -0.068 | 11.6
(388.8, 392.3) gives 0.092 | 9.59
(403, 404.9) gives -0.086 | 11.9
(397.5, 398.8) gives 0.098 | 9.81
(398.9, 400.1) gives -0.012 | 10.9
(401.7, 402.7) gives -0.112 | 12.1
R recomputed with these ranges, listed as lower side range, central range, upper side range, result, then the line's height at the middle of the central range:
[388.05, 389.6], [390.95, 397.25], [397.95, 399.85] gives 0.18 nm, 9.59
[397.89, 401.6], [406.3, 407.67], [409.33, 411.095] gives -0.20 nm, 10.1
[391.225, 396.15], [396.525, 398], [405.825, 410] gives 0.35 nm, 10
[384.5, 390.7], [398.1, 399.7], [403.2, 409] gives 0.01 nm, 11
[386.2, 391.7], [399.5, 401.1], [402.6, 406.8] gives -0.02 nm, 11.2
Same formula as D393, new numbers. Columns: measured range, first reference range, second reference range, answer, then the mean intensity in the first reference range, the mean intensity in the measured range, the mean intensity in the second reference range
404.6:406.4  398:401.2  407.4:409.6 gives -0.040 mag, 11.1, 11.6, 11.2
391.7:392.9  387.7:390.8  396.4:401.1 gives -0.155 mag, 8.76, 10.5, 9.92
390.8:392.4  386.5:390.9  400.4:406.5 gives -0.069 mag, 9.46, 10.6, 11.8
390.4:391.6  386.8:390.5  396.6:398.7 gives -0.156 mag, 9.11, 10.4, 8.63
